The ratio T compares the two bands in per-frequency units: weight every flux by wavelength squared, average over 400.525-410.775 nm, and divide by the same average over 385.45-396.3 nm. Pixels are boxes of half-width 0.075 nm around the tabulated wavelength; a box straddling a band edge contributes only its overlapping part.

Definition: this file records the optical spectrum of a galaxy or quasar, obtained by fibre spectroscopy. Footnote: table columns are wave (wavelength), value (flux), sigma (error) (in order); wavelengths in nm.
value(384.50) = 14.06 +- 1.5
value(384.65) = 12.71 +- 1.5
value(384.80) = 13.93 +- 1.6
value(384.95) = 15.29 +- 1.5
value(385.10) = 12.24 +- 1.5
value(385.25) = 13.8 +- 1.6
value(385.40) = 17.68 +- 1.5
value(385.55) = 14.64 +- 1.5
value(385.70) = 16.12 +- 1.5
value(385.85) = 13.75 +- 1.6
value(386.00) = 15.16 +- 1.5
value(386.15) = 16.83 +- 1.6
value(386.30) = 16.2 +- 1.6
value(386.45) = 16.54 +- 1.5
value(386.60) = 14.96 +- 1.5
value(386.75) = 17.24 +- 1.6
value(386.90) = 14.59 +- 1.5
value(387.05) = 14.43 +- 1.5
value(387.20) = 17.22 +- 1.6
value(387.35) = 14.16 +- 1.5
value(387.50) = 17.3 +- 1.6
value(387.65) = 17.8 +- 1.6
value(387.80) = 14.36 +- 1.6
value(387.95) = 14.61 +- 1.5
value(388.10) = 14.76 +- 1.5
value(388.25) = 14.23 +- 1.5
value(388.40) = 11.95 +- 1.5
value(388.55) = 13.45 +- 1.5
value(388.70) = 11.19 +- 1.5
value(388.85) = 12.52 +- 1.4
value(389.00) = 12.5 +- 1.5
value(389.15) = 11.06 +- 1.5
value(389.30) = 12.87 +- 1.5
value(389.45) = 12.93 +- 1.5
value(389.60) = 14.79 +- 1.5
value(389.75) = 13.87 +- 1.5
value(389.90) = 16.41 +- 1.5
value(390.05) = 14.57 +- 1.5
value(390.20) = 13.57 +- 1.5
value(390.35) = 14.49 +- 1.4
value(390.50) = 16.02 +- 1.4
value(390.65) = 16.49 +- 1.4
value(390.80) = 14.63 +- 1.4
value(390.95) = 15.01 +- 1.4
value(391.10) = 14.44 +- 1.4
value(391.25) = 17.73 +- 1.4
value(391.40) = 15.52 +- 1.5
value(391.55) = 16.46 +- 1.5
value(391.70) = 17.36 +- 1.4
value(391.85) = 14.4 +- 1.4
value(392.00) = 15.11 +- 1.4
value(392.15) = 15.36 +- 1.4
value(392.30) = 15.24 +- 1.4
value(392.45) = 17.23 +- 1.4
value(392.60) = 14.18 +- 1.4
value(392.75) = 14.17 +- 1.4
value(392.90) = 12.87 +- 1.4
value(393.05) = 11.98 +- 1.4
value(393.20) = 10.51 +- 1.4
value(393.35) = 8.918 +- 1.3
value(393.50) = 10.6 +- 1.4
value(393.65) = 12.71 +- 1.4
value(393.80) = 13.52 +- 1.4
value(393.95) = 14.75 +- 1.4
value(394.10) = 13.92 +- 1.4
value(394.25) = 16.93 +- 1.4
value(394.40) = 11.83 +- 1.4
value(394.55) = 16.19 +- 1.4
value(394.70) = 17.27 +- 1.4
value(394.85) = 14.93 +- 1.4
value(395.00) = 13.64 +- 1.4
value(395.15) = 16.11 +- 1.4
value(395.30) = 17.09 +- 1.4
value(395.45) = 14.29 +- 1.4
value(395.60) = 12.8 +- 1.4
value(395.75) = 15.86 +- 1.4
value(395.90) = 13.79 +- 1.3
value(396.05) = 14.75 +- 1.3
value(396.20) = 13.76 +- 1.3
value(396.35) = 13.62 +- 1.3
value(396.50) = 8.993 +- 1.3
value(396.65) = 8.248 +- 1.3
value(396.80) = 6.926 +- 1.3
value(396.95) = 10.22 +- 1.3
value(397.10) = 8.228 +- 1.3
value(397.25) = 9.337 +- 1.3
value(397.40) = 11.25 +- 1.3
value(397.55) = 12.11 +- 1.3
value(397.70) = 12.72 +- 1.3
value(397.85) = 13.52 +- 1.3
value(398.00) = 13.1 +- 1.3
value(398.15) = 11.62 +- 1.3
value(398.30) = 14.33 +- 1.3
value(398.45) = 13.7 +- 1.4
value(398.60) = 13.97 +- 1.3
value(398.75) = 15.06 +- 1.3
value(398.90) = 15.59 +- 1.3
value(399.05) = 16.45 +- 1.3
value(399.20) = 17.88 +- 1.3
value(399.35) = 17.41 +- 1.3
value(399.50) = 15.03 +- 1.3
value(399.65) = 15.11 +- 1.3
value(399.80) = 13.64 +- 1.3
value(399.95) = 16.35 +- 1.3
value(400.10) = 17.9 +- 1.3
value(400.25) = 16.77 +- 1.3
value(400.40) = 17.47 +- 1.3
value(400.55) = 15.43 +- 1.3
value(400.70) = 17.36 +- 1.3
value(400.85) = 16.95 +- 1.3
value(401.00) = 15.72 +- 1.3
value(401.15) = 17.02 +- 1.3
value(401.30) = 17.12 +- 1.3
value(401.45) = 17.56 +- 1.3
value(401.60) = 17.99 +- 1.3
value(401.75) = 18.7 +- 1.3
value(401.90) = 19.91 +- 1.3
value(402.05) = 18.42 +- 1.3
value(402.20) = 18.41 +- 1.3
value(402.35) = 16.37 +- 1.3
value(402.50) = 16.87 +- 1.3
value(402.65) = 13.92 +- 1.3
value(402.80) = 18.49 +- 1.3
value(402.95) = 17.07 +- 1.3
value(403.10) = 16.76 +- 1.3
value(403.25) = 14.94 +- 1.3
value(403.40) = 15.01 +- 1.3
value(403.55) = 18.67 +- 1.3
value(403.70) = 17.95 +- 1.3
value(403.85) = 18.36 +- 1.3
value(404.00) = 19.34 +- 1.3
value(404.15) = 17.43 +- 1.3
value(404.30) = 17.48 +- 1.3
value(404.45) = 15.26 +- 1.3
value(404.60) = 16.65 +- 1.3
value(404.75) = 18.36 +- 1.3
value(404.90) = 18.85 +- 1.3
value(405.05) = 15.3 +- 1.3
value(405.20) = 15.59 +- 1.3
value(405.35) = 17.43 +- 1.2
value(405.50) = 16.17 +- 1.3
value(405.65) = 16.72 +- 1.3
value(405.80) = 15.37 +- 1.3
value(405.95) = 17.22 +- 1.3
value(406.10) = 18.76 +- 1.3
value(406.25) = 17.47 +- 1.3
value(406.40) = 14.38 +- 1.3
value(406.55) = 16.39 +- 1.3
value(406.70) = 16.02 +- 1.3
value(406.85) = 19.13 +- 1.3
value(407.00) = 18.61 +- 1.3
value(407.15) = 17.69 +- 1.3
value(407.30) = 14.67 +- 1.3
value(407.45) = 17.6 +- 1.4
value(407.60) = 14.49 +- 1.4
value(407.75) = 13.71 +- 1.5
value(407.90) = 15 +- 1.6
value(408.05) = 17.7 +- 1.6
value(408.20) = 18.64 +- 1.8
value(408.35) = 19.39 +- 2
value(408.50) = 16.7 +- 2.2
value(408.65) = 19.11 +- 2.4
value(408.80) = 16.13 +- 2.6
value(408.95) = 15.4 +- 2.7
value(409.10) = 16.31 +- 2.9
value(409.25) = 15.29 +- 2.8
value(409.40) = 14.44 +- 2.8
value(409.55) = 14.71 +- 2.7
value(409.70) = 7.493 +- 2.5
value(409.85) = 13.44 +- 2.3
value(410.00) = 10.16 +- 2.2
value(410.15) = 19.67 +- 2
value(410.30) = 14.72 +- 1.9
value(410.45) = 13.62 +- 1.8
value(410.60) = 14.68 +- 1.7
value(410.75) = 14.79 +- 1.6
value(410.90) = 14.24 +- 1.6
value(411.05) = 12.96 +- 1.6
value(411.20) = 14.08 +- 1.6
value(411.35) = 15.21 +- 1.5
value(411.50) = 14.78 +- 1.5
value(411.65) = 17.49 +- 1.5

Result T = 1.22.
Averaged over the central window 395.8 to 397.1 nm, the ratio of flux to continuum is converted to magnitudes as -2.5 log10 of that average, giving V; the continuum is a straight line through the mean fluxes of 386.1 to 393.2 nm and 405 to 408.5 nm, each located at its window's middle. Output 0.35 mag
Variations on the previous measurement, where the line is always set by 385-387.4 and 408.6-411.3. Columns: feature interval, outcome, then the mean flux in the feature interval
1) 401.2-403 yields -0.188 mag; 17.6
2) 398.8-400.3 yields -0.092 mag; 16.2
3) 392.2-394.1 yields 0.153 mag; 13.1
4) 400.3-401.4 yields -0.133 mag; 16.7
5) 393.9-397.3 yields 0.139 mag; 13.2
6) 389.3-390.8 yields 0.038 mag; 14.7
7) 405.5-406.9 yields -0.148 mag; 16.8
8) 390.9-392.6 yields -0.042 mag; 15.7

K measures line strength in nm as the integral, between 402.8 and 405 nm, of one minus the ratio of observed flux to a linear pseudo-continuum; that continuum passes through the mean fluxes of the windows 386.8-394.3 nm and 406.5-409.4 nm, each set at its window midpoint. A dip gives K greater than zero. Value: -0.16 nm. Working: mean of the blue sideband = 14.3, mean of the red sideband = 16.7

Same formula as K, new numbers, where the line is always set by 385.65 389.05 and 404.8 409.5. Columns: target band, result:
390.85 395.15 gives 0.27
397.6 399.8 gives 0.18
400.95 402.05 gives -0.11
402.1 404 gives -0.09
